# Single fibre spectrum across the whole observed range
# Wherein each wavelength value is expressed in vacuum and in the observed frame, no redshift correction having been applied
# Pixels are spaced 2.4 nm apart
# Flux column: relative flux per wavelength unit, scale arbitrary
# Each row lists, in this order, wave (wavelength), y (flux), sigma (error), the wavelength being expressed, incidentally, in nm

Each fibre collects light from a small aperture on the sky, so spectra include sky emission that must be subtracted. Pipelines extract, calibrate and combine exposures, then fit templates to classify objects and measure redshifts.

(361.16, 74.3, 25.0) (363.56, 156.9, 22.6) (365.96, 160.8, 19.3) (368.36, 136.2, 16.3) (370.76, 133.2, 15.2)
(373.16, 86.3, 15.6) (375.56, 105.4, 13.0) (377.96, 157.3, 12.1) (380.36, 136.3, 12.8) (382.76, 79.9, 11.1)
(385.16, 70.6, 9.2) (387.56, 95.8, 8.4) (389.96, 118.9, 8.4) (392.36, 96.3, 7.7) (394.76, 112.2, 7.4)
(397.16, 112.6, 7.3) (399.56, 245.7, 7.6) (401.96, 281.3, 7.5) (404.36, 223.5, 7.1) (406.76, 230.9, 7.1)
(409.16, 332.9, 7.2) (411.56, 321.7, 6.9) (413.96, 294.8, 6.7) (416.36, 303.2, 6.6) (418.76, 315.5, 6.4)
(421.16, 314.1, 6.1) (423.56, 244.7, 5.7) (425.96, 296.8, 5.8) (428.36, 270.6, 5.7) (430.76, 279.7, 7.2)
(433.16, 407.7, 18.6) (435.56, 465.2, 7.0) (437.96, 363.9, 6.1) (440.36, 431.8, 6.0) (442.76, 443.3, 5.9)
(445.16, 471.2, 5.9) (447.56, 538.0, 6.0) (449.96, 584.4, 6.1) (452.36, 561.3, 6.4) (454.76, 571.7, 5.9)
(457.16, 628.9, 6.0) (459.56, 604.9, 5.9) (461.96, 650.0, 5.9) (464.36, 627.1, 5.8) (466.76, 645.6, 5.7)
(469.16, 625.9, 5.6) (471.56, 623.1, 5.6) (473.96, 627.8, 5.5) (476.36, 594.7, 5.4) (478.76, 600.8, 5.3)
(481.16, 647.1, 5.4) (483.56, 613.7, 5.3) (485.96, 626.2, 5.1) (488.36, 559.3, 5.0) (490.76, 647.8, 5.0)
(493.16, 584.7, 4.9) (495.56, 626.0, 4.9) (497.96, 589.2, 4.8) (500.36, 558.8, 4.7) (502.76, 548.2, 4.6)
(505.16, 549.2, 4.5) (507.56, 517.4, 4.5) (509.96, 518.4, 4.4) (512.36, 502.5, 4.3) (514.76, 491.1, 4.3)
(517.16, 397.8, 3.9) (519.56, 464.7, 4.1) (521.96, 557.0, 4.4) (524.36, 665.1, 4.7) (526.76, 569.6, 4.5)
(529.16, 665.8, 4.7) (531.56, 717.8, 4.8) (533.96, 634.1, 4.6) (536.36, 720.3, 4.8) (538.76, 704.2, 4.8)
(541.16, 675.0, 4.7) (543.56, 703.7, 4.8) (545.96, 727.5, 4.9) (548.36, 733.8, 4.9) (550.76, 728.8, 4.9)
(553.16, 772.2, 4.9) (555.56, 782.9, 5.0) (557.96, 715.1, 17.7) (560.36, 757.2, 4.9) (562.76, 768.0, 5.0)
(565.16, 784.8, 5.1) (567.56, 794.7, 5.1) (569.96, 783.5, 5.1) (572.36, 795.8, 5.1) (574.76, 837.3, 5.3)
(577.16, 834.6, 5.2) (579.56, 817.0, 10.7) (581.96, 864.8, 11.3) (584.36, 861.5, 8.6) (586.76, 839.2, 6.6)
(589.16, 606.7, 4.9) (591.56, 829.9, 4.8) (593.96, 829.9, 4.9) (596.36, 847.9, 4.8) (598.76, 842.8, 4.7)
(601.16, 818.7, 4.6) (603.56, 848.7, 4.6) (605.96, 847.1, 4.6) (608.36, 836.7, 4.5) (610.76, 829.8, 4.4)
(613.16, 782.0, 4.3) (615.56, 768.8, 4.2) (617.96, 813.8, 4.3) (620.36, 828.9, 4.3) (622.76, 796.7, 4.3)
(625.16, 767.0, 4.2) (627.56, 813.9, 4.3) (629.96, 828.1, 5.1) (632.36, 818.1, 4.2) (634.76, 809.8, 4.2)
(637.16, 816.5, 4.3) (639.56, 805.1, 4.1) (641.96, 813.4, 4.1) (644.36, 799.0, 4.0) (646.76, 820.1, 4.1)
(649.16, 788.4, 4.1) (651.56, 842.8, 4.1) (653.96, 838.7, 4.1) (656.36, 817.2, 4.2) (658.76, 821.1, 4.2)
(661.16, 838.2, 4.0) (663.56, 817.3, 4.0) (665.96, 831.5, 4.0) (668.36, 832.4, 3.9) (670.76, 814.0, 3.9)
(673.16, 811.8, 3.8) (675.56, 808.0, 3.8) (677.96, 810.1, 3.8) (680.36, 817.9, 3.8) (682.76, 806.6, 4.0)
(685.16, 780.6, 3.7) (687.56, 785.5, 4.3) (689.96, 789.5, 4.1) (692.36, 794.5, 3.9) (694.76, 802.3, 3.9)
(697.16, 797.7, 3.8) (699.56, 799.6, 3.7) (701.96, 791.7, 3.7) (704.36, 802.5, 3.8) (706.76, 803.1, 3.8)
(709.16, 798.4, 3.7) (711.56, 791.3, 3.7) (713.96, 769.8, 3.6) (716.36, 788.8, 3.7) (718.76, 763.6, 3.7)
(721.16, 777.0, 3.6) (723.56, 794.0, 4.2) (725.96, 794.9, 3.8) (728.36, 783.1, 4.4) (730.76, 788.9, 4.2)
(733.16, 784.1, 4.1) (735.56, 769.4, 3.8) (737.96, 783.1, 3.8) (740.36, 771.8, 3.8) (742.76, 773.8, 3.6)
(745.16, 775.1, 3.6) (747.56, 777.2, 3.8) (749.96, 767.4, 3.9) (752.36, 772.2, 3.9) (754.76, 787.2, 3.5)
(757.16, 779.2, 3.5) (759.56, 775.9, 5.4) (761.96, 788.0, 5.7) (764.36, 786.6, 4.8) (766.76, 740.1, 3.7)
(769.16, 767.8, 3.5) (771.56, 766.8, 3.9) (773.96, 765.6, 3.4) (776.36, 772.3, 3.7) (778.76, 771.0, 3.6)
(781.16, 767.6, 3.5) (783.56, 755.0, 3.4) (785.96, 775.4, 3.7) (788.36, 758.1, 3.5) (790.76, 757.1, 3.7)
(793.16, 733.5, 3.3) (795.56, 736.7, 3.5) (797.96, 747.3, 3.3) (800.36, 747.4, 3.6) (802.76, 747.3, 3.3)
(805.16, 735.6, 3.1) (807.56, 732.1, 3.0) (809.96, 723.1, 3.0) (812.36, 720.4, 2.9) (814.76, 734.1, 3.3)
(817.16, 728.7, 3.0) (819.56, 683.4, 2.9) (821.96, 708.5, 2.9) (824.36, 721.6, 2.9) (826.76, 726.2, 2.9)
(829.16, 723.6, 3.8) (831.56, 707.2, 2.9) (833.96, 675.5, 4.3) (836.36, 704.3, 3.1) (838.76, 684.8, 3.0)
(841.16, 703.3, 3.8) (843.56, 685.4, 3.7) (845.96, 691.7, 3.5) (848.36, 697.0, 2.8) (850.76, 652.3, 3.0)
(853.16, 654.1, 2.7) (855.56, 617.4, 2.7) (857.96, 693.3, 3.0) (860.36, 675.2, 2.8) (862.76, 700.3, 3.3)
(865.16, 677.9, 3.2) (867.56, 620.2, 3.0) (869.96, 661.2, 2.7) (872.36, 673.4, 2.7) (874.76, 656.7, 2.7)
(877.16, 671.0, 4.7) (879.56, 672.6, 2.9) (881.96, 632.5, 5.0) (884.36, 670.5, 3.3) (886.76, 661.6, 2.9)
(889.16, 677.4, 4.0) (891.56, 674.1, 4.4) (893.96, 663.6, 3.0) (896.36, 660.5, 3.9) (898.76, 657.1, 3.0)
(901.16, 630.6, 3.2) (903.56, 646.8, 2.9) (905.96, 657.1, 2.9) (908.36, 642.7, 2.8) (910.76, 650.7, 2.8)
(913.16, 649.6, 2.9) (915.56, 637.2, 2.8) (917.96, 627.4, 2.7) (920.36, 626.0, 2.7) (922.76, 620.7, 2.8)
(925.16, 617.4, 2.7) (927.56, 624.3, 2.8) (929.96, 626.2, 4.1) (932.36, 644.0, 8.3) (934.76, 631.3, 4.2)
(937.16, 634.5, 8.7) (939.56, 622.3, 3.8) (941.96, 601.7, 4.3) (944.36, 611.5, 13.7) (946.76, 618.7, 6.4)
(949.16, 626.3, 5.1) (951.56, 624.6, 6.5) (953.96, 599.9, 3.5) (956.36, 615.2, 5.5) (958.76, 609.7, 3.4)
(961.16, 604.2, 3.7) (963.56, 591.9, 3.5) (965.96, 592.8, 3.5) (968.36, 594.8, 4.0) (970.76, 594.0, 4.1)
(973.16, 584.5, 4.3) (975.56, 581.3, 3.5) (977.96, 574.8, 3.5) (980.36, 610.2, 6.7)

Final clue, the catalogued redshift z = 0.000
